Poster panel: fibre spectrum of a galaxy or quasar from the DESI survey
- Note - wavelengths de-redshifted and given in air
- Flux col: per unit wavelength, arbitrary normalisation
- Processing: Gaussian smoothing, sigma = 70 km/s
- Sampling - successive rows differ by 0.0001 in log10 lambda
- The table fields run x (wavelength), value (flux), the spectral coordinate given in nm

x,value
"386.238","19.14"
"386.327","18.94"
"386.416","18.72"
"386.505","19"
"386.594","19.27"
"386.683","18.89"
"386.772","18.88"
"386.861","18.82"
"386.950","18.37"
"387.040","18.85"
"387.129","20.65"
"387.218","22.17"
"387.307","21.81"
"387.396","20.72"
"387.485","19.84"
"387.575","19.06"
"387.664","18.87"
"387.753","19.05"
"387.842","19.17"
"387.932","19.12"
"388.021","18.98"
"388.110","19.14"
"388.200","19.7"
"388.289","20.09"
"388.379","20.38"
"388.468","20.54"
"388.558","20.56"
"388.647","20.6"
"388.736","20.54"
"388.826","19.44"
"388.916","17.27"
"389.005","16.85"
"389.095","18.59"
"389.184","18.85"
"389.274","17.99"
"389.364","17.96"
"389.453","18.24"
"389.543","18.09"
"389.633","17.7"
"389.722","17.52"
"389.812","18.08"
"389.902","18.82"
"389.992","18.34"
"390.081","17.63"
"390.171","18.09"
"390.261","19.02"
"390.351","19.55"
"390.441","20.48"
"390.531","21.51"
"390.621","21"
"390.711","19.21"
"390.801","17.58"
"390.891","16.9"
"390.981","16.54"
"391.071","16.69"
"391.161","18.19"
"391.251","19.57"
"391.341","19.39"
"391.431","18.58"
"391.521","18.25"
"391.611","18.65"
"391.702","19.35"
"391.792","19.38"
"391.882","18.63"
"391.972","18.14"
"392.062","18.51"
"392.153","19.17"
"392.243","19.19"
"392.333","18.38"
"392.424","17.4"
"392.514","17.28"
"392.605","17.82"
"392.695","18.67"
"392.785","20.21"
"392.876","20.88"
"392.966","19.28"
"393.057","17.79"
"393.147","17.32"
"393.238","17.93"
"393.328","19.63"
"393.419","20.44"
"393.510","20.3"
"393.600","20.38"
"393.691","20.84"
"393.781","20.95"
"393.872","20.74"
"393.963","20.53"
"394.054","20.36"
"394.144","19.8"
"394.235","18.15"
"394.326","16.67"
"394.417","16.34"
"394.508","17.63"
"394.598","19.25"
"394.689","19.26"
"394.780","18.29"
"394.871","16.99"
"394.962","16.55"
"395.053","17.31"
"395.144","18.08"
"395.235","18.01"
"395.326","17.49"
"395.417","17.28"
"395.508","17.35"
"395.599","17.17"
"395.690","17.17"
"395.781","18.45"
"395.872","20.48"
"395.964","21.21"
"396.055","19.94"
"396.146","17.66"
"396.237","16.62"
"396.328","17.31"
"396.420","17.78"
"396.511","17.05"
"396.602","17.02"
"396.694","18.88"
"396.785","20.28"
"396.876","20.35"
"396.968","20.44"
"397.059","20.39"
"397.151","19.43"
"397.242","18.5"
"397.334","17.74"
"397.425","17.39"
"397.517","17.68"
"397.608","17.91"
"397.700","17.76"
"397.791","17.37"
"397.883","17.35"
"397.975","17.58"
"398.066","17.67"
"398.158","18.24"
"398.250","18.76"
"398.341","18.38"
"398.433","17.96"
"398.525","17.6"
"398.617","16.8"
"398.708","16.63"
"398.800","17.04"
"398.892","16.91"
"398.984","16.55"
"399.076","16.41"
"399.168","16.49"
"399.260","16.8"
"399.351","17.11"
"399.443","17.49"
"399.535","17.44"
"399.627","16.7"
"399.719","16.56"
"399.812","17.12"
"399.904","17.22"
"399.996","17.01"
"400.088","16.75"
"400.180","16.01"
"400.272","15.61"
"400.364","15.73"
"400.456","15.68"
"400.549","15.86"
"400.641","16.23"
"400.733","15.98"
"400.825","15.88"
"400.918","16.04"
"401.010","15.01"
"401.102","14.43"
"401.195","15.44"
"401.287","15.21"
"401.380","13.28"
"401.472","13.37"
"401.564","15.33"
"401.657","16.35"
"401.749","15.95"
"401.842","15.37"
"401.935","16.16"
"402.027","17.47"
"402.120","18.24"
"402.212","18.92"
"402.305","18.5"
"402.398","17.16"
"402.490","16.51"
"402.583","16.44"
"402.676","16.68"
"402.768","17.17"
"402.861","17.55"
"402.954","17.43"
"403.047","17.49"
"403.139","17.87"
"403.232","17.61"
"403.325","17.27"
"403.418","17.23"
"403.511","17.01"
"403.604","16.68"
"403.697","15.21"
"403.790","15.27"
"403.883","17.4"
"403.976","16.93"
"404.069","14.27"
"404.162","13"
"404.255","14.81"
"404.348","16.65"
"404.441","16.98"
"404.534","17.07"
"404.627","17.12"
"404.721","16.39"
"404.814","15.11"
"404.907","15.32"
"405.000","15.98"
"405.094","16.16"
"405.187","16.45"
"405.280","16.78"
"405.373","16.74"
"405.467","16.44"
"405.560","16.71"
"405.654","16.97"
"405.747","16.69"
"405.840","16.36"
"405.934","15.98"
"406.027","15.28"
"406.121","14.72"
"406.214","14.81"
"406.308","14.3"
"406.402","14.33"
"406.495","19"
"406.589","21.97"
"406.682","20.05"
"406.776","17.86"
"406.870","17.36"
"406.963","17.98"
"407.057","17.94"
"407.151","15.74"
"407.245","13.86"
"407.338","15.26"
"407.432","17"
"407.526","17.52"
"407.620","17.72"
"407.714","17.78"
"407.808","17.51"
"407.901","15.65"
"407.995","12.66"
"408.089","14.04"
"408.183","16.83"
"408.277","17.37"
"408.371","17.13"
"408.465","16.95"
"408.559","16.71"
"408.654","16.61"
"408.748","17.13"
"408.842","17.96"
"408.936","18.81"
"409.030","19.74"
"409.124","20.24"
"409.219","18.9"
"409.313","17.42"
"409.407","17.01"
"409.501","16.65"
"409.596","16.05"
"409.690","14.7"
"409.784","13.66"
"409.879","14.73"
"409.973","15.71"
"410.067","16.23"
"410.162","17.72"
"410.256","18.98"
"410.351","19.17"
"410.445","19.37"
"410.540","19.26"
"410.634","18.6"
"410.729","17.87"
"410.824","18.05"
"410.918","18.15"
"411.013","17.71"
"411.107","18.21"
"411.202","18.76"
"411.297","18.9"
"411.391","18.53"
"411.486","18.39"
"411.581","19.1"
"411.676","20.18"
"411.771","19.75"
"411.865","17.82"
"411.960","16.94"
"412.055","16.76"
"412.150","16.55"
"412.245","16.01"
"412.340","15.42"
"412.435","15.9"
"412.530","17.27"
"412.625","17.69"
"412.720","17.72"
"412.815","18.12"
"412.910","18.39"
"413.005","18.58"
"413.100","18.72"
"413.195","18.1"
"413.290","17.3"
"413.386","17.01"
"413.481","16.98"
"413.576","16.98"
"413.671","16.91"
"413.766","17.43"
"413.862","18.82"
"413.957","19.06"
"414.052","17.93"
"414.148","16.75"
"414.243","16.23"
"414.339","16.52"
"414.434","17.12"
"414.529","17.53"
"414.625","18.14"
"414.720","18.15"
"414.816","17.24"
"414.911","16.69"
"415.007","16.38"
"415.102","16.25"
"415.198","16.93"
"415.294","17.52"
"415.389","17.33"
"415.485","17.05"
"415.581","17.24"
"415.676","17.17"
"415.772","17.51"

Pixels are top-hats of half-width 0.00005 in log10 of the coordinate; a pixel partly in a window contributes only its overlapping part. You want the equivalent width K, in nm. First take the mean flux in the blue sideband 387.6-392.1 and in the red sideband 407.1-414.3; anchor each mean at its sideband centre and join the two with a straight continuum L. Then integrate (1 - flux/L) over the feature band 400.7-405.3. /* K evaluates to 0.42 nm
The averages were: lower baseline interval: 18.8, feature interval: 16.3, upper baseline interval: 17.4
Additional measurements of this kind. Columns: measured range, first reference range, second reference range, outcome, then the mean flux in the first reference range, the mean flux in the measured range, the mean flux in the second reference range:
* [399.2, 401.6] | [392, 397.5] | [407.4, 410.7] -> 0.276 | 18.7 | 16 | 17.1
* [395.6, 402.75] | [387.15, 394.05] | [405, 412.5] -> 0.387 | 19.1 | 17.2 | 17.1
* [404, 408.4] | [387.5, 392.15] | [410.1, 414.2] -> 0.436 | 18.8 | 16.4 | 17.9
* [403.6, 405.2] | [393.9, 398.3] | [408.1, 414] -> 0.179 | 18.3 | 15.9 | 17.6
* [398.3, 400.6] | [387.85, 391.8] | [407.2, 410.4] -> 0.132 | 18.8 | 16.8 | 16.8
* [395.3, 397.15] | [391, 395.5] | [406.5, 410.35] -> -0.020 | 18.7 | 18.5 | 17.1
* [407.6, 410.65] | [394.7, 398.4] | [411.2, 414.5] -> 0.117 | 18.2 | 17.1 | 17.7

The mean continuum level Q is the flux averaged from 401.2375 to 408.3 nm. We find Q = 16.5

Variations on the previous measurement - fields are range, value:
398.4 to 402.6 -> 16.4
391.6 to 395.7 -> 18.6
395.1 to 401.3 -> 17.4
